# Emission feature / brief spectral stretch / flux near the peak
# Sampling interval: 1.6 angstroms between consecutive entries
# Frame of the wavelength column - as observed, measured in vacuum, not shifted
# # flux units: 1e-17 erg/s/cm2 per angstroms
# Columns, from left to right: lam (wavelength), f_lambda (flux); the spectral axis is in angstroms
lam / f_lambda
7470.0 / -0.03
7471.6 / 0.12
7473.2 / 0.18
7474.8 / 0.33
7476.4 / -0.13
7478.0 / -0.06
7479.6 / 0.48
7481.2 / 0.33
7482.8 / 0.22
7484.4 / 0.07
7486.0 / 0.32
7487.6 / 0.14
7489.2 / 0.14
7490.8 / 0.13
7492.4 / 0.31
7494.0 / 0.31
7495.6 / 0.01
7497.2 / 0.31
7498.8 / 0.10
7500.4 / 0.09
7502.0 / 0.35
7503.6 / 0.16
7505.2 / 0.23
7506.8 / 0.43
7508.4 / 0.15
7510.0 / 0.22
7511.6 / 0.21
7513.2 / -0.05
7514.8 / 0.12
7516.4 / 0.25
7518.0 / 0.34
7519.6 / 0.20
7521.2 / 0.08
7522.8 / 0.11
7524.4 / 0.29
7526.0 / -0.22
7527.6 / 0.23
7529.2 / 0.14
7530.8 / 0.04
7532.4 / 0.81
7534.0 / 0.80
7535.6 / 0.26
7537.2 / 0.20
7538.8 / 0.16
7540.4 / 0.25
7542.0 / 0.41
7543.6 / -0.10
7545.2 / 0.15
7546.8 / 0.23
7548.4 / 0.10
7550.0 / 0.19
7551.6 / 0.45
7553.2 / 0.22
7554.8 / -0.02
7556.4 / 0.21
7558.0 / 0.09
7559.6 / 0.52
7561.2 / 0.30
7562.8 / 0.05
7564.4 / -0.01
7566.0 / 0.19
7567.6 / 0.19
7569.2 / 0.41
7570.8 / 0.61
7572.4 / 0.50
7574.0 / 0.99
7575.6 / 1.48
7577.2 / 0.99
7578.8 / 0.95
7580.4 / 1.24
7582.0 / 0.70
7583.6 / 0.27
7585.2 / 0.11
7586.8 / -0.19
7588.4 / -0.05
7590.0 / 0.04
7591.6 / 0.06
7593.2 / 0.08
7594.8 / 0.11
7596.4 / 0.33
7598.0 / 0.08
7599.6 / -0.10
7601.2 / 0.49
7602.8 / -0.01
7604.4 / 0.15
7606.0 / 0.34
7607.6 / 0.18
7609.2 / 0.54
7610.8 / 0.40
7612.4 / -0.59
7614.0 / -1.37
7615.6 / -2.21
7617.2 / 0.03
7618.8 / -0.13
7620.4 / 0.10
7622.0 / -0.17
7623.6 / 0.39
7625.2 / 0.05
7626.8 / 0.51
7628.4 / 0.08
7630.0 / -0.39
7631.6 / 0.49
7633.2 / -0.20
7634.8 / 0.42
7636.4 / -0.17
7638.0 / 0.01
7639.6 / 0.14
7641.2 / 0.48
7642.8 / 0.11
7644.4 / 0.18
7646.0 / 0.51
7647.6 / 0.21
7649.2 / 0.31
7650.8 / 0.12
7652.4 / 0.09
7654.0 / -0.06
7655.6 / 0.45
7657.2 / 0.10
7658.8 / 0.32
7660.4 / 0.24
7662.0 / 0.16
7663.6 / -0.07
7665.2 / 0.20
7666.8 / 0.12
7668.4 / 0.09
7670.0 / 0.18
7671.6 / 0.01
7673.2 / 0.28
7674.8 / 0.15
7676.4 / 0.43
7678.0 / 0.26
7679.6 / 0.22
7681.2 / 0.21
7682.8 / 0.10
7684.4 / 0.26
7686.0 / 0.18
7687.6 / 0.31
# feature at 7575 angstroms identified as [O II]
